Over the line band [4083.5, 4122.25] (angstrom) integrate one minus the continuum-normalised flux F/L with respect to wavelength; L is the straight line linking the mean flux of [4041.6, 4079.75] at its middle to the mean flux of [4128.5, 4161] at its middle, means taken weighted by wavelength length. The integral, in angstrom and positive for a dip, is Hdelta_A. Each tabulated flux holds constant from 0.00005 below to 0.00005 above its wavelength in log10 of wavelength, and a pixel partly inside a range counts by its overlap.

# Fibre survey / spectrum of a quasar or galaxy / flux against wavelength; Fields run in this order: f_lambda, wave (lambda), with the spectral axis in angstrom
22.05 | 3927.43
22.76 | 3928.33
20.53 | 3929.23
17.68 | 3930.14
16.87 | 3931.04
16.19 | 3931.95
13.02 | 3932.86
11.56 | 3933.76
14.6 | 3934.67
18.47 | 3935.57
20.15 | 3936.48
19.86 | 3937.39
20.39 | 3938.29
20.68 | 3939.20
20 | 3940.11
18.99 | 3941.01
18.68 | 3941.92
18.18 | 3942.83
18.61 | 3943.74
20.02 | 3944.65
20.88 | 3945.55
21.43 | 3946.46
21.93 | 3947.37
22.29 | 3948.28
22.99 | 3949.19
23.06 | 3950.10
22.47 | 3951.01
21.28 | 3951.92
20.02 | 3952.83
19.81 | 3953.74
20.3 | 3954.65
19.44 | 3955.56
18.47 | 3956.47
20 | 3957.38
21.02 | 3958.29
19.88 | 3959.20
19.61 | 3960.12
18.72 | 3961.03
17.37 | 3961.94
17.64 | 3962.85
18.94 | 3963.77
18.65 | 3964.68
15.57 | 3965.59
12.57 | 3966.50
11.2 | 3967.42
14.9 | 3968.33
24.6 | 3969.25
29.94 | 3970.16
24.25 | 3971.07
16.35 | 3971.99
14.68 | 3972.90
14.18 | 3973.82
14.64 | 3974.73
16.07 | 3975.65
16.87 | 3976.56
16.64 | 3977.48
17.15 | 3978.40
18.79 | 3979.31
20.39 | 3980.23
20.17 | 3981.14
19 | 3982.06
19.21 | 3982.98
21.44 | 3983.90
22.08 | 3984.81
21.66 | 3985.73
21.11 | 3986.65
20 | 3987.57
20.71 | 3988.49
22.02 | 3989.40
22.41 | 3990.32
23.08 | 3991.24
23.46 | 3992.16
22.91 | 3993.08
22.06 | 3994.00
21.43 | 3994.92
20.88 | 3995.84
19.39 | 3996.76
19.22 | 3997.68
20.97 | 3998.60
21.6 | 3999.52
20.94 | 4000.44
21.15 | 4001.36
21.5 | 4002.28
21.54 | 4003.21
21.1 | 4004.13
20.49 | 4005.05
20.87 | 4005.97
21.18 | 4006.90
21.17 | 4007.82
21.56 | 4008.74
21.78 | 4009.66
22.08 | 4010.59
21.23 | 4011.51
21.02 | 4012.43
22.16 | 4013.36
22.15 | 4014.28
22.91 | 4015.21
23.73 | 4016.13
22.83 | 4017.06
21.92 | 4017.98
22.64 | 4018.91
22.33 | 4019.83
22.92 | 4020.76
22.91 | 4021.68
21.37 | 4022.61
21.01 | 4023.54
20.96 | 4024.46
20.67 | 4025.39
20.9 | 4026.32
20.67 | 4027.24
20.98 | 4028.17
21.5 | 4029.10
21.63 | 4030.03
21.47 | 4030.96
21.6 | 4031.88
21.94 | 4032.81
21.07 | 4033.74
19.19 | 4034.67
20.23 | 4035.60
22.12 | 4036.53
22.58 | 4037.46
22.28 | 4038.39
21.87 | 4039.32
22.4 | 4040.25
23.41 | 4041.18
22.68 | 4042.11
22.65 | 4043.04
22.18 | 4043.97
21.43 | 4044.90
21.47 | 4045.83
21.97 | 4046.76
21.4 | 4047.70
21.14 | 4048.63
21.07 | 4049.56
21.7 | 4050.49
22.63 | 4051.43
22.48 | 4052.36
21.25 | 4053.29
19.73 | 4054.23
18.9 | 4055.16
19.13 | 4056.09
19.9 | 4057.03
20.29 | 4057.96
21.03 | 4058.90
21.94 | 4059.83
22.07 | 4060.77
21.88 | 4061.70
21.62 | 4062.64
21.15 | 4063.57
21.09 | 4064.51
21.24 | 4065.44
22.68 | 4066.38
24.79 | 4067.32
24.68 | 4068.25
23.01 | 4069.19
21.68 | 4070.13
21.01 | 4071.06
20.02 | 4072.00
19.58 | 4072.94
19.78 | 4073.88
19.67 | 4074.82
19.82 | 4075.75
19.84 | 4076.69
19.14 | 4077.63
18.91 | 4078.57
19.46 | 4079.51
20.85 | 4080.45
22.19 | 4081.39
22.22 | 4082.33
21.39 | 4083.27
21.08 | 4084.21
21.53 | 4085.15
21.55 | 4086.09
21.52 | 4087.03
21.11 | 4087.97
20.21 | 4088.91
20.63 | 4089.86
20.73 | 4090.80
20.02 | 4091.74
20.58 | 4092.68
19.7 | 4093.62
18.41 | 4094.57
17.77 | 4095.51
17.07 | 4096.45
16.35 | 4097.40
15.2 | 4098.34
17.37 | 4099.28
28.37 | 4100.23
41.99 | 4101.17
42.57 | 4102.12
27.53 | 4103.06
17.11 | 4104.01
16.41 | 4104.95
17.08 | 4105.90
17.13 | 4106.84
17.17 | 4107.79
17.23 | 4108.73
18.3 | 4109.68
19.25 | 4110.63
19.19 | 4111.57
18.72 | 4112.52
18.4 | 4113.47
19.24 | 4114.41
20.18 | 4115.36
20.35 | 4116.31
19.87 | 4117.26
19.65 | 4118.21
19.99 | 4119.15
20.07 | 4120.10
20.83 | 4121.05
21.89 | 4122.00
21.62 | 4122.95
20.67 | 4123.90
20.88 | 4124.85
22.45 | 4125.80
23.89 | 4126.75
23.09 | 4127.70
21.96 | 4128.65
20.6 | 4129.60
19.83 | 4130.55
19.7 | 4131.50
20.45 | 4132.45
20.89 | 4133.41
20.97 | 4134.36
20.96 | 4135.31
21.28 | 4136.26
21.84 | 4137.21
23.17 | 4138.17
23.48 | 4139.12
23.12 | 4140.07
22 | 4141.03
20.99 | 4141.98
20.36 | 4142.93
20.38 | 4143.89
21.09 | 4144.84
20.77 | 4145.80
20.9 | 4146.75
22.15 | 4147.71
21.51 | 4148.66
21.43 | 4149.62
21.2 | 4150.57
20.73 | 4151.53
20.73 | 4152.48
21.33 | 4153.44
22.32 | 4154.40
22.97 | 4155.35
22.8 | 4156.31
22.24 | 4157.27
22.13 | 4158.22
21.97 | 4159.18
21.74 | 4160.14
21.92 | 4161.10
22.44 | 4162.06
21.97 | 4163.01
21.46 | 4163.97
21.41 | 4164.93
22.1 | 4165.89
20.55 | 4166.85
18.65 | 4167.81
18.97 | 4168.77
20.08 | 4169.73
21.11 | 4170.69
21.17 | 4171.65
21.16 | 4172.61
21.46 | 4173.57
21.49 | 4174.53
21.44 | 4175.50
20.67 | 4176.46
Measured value 1.1 angstrom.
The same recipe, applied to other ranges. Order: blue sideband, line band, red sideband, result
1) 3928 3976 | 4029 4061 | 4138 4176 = -2.2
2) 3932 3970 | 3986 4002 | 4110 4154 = -1.5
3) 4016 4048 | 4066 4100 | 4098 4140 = 1.9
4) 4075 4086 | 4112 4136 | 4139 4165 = 0.6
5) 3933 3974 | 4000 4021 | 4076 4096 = -2.2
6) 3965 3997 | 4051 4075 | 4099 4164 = -0.8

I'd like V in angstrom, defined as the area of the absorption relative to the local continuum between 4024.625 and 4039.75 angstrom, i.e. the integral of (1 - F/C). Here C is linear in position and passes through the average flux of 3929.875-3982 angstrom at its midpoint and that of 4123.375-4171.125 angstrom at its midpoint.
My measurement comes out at -1.1 angstrom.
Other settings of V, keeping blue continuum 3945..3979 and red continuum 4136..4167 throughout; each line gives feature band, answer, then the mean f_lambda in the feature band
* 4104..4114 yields 1.55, 17.9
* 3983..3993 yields -1.18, 21.7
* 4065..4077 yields -0.46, 21.4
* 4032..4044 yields -1.03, 21.9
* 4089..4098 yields 0.81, 19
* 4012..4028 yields -1.64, 21.9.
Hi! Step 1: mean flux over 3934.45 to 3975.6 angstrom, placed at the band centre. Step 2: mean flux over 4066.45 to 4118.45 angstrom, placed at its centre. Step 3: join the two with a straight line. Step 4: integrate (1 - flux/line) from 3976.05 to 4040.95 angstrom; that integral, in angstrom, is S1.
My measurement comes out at -4.4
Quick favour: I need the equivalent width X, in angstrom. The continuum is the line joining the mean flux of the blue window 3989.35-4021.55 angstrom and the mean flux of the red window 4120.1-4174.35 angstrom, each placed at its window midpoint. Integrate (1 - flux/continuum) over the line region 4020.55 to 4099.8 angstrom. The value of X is 2.4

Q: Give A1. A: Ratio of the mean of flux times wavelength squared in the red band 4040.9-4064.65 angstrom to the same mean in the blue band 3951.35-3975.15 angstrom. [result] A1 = 1.20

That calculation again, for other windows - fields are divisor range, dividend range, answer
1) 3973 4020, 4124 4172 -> 1.12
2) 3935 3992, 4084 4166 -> 1.17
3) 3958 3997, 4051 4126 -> 1.14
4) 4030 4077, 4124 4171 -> 1.05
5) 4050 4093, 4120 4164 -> 1.06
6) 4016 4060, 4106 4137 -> 0.98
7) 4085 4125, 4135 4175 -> 1.06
